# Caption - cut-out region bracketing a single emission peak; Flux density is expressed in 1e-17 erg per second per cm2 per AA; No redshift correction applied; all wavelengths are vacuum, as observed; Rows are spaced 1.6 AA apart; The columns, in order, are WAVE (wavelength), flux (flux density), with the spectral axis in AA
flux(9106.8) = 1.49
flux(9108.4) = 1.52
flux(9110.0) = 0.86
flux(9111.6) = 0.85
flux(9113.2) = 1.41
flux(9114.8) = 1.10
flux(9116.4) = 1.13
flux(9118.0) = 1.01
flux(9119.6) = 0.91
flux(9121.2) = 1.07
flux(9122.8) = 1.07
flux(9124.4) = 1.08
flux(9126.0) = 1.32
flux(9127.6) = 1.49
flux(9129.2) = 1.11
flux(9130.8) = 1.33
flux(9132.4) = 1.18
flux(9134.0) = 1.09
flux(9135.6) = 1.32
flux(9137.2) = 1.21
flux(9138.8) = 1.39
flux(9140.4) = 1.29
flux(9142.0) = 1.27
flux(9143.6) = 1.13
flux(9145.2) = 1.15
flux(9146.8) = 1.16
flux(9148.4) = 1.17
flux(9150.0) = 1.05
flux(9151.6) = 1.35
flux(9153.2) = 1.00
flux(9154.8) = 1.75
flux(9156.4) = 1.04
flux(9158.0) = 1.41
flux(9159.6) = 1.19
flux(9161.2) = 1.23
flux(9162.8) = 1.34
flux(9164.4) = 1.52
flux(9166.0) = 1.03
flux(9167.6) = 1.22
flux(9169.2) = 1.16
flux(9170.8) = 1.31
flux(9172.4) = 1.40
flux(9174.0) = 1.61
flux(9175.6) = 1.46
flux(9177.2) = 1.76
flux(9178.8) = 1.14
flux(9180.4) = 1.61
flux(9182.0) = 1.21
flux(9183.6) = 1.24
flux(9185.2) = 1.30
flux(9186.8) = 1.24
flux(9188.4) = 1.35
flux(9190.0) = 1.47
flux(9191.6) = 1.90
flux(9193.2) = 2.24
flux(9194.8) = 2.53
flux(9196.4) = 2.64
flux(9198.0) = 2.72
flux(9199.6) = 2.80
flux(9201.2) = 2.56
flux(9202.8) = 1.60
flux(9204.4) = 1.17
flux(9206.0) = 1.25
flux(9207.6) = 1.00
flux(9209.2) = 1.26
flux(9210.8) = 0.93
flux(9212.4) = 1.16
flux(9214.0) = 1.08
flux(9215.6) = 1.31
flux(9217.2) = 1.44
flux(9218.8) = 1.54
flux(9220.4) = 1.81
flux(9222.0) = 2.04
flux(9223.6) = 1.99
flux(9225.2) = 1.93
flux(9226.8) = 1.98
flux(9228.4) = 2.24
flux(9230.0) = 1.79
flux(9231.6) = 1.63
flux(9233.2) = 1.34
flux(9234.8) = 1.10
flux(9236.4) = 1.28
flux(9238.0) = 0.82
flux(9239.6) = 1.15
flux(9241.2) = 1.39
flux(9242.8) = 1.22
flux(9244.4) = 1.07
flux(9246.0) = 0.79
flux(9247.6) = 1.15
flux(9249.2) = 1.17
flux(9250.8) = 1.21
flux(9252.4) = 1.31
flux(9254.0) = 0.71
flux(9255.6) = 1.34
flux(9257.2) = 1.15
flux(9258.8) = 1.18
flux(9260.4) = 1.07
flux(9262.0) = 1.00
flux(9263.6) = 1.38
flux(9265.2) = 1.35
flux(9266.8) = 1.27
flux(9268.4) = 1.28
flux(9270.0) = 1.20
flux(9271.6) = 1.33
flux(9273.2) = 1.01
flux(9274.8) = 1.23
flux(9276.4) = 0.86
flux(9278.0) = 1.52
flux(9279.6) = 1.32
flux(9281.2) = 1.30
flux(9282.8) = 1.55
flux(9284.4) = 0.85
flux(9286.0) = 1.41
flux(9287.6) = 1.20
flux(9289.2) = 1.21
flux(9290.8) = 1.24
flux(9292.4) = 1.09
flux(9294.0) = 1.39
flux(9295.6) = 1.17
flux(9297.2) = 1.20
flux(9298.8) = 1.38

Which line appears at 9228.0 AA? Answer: [N II] 6583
